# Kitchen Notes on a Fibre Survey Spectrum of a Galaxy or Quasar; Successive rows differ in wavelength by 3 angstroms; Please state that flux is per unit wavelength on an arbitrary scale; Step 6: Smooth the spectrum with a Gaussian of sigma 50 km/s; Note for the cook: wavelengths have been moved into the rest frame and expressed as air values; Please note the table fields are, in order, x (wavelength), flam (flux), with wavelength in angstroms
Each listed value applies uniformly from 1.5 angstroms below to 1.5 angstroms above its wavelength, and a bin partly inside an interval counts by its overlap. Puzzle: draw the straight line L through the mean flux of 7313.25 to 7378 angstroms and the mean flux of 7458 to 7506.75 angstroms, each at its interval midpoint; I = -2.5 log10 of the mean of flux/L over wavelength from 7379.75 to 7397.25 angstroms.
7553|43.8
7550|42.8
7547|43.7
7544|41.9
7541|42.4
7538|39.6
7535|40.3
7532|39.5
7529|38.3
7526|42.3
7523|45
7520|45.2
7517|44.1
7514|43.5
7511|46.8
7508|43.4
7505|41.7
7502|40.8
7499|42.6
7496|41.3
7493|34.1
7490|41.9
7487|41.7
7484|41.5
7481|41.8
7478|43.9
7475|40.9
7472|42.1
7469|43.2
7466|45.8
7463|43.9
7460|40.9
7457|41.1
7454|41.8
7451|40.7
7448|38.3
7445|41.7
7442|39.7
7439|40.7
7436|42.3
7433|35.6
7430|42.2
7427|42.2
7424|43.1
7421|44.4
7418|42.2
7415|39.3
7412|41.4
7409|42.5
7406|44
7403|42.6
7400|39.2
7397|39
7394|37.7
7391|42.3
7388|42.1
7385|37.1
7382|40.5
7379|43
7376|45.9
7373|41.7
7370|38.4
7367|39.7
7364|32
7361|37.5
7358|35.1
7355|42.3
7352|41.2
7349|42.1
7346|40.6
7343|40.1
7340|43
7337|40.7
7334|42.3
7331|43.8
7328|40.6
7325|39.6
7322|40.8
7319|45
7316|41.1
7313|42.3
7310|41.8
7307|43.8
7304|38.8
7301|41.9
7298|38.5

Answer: 0.03 mag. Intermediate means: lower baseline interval 40.7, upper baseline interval 41.8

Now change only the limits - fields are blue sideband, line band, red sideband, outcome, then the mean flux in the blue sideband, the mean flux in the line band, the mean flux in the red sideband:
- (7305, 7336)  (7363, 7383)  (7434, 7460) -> 0.03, 42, 40.4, 40.7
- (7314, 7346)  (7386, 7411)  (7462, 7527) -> 0.02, 41.7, 41.1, 42.6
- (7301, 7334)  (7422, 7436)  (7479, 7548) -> 0.02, 41.8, 41.1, 41.9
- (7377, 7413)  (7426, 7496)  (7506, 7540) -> 0.02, 41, 41.2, 42.5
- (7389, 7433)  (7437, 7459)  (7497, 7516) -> 0.04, 41.4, 40.6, 43.1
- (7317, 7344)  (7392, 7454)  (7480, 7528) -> 0.03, 41.8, 41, 42.3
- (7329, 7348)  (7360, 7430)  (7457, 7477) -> 0.03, 41.7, 40.8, 42.7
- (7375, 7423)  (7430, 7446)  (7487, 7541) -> 0.04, 41.4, 40.2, 41.8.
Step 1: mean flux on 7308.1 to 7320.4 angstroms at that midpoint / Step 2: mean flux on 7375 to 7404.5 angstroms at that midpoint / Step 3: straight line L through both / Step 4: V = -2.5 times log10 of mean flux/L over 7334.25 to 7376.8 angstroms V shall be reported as 0.044 mag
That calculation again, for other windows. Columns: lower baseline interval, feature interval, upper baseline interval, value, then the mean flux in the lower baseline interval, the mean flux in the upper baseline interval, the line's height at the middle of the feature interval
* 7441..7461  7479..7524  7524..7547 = -0.04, 40.6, 40.9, 40.8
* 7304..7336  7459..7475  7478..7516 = -0.03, 41.9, 41.9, 41.9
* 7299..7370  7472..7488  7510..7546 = 0.00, 40.6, 42.4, 41.9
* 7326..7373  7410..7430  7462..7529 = -0.02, 40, 42.5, 41.2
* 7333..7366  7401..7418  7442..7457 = -0.04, 39.7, 40.6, 40.2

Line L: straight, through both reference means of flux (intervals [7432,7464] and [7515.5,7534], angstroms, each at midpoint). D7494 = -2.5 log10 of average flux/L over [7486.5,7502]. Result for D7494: 0.04 mag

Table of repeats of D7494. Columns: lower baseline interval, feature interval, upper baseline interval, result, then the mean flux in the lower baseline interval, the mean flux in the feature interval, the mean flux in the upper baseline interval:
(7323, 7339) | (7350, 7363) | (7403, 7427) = 0.077 mag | 41.4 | 38.9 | 42.4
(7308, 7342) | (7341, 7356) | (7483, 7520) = 0.017 mag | 41.9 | 41.3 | 42.1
